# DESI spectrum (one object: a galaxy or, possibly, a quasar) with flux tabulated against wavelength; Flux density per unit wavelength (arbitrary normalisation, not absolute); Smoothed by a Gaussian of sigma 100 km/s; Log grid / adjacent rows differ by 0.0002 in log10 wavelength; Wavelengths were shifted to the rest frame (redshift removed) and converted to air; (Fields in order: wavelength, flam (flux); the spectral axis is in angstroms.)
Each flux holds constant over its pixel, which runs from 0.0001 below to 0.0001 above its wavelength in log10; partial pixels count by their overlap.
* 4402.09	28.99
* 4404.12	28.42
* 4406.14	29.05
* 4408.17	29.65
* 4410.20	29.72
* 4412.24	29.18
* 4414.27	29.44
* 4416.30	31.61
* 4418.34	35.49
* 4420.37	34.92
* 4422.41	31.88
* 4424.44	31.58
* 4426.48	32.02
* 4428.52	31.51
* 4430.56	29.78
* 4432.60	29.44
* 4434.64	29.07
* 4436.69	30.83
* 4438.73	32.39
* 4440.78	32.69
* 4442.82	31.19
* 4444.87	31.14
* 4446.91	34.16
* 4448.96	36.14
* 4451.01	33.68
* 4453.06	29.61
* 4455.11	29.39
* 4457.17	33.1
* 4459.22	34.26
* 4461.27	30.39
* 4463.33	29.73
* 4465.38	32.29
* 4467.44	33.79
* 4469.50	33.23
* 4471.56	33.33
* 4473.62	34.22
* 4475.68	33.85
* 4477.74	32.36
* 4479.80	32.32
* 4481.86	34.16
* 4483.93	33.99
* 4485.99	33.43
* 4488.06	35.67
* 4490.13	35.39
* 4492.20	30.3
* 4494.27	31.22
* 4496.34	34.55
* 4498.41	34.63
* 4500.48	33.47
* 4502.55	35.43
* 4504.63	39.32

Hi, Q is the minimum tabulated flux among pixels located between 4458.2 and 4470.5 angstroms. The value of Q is 29.73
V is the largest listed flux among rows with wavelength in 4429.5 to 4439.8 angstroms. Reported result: 32.39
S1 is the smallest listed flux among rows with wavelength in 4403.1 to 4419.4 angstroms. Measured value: 28.42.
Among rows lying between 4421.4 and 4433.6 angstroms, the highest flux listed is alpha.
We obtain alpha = 32.02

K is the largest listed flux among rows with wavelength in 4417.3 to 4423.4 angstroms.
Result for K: 35.49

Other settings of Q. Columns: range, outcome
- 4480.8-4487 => 33.43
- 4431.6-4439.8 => 29.07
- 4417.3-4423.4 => 31.88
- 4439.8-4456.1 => 29.39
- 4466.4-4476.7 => 33.23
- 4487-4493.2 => 30.3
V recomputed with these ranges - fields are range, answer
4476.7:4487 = 34.16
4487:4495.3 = 35.67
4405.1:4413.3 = 29.72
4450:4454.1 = 33.68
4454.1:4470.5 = 34.26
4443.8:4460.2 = 36.14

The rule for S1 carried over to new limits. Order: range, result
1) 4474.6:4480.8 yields 32.32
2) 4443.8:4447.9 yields 31.14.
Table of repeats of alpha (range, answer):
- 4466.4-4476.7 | 34.22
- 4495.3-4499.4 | 34.63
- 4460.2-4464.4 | 30.39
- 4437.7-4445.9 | 32.69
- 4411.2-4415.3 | 29.44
